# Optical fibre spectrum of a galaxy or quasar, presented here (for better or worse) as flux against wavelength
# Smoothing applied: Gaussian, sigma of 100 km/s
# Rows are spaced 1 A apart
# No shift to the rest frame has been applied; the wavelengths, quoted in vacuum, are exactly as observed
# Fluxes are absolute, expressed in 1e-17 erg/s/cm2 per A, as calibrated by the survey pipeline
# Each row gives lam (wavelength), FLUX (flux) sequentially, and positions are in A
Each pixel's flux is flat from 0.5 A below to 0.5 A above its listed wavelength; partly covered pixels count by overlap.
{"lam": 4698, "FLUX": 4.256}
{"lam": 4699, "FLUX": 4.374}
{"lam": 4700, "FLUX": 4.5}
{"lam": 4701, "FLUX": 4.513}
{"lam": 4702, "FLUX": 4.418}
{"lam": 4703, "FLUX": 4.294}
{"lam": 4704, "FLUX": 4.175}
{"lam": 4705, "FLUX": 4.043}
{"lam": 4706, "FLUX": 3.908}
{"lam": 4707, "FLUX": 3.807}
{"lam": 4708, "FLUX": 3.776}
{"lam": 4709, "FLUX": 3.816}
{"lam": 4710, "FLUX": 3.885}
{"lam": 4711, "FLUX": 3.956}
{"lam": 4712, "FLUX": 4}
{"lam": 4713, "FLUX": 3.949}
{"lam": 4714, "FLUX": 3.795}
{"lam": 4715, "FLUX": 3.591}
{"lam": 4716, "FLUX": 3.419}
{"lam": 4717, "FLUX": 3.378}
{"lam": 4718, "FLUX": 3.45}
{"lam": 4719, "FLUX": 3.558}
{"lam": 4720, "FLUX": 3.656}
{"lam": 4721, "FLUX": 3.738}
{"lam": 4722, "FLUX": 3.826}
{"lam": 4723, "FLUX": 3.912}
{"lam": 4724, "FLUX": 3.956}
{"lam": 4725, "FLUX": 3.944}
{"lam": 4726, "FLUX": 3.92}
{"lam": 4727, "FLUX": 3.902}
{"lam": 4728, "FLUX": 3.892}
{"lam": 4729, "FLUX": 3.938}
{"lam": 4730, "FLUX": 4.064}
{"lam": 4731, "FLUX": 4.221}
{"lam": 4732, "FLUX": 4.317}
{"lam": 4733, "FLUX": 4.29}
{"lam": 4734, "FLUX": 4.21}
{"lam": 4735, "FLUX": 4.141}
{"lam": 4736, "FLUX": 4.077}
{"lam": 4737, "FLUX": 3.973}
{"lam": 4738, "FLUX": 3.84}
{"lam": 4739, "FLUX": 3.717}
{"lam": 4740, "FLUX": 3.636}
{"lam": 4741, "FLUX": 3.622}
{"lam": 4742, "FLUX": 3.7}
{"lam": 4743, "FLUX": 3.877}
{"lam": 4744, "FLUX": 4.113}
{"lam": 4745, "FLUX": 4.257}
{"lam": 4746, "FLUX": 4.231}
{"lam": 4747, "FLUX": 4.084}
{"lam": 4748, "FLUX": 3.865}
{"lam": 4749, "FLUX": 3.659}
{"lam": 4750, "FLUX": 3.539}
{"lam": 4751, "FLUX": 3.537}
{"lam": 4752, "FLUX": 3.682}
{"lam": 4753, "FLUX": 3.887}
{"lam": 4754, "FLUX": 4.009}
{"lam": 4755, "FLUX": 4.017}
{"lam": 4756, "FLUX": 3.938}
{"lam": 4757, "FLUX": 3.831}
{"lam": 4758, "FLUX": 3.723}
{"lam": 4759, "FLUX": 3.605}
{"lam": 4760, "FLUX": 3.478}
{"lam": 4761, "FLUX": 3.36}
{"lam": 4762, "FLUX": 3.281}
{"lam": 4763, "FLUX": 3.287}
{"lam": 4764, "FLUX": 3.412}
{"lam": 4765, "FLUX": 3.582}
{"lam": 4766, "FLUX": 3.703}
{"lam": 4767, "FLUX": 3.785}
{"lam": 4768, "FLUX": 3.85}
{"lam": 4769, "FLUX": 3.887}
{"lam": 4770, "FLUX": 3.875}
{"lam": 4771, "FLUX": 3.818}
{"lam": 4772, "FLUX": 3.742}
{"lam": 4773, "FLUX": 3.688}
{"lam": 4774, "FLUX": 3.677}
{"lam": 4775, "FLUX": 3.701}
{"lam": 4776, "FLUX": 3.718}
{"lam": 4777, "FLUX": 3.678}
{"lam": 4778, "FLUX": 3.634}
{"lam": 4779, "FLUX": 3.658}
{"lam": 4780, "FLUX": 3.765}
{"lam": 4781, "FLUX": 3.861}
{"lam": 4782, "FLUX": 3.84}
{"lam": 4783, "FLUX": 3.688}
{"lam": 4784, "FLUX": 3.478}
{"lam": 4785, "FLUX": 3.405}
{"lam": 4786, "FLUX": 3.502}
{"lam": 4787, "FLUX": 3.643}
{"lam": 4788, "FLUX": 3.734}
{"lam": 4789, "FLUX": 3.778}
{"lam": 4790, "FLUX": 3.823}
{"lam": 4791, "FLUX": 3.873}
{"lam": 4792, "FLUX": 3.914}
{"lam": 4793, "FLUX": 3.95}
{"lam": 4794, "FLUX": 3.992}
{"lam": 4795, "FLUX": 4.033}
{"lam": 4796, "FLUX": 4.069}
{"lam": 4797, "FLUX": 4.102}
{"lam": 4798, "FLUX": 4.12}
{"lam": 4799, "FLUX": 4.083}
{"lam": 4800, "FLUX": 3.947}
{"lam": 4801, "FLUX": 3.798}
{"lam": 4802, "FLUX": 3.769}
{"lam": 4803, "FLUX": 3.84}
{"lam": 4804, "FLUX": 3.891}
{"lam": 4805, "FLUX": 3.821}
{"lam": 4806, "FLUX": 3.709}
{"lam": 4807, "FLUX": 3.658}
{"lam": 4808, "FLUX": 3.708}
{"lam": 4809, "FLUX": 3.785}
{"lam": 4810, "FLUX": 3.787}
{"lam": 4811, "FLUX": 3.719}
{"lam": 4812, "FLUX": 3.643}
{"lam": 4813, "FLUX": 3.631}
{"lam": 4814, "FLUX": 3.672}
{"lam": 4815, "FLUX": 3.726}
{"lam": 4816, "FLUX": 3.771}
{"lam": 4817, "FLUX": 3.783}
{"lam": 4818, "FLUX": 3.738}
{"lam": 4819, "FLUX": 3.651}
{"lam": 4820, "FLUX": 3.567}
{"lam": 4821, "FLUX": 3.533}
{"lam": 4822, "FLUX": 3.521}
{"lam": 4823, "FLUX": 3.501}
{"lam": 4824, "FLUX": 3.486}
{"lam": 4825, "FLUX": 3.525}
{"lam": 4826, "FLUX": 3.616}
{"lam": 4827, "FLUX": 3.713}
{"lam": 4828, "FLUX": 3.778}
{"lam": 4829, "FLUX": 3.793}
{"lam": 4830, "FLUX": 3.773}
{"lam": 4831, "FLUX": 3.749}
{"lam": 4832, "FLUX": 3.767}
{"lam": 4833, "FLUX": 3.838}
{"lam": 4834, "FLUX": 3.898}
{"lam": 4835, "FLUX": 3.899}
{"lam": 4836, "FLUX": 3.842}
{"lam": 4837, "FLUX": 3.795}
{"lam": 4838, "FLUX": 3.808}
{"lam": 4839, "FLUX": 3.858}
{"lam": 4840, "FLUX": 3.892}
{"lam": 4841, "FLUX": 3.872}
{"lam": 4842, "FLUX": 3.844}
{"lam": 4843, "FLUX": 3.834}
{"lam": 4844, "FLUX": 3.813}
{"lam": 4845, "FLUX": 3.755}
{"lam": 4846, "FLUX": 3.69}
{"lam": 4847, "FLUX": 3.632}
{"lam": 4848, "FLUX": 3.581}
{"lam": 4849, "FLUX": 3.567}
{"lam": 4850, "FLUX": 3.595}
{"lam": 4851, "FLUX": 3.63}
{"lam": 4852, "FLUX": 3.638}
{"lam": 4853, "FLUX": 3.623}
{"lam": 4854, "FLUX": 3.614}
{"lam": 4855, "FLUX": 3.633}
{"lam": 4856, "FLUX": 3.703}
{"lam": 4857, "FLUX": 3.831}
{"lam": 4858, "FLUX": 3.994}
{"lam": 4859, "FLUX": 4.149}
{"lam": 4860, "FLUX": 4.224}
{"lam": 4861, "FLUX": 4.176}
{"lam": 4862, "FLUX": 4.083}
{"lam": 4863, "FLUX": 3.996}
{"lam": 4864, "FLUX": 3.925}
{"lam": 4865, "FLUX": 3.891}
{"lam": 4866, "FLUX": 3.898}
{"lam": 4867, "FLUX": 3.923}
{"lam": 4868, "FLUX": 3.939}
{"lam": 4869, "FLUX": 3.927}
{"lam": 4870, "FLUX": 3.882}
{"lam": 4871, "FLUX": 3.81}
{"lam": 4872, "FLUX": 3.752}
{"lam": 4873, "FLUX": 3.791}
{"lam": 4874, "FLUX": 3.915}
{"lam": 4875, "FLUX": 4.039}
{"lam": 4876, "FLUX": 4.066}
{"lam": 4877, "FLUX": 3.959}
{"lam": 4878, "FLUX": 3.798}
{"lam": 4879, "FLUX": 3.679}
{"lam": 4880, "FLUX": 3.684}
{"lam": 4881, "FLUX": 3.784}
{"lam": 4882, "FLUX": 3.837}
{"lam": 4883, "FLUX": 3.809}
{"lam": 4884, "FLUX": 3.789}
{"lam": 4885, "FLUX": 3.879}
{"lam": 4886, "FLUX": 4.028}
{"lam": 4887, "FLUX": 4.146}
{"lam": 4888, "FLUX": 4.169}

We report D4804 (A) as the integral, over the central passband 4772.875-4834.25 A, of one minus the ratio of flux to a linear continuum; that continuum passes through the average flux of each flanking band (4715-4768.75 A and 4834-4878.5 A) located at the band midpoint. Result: 1.23 A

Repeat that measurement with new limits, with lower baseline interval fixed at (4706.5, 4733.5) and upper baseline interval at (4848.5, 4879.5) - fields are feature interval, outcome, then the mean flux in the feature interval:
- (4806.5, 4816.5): 0.38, 3.71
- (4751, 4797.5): 1.42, 3.74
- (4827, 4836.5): 0.12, 3.81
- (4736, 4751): -0.04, 3.86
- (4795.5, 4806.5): -0.19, 3.92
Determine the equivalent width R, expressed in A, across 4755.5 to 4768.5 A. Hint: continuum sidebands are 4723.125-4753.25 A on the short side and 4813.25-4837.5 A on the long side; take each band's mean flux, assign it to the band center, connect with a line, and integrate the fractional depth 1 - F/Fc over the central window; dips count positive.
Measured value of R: 0.9 A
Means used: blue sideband 3.94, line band 3.6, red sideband 3.7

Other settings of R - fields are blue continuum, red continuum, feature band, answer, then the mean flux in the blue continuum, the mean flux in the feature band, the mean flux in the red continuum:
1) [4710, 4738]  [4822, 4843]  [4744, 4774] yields 0.76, 3.89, 3.75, 3.76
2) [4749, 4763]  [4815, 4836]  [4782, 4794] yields -0.14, 3.67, 3.73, 3.7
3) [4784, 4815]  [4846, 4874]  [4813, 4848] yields 0.81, 3.81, 3.73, 3.83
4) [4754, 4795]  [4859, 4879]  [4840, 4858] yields 0.85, 3.71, 3.71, 3.95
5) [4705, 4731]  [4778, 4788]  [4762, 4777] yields 0.02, 3.81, 3.68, 3.65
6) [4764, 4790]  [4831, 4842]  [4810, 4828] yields 0.75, 3.7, 3.64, 3.84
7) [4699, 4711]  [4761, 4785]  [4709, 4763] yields 0.99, 4.11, 3.83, 3.67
